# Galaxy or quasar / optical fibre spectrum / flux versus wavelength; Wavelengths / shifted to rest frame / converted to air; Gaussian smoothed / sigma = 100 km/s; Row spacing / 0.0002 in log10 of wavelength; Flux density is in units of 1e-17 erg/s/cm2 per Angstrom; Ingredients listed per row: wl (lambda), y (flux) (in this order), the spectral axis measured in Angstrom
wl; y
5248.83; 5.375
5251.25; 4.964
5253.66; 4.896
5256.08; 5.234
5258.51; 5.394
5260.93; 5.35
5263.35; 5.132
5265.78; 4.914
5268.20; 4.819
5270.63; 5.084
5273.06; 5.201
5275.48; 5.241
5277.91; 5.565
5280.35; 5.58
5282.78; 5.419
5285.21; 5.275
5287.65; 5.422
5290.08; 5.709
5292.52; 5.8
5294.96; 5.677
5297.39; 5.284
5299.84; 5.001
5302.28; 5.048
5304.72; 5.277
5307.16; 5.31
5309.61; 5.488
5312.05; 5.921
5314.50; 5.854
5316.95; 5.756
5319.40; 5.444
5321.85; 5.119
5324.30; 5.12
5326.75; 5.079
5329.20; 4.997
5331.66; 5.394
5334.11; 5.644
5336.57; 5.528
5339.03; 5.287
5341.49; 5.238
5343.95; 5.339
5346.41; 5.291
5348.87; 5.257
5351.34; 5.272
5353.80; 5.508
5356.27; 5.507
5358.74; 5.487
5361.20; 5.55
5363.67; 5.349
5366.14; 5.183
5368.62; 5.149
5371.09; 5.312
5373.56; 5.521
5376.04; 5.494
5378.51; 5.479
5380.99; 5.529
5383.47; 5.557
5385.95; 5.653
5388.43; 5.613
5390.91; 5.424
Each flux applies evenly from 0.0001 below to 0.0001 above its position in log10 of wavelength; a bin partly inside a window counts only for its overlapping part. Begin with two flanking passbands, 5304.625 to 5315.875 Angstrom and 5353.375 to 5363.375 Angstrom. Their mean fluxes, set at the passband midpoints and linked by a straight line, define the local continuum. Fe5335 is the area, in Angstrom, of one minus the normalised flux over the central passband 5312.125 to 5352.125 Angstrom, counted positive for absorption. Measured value 1.34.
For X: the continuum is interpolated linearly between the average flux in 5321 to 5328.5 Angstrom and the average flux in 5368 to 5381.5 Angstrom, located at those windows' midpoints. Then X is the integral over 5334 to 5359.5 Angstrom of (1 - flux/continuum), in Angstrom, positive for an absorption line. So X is -0.7 Angstrom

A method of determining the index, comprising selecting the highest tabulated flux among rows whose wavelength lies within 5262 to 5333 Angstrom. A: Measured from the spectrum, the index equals 5.921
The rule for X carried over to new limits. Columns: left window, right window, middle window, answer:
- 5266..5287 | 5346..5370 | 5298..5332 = -0.2 Angstrom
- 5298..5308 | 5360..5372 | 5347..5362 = -0.4 Angstrom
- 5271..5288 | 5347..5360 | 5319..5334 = 0.5 Angstrom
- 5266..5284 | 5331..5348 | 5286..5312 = -0.6 Angstrom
